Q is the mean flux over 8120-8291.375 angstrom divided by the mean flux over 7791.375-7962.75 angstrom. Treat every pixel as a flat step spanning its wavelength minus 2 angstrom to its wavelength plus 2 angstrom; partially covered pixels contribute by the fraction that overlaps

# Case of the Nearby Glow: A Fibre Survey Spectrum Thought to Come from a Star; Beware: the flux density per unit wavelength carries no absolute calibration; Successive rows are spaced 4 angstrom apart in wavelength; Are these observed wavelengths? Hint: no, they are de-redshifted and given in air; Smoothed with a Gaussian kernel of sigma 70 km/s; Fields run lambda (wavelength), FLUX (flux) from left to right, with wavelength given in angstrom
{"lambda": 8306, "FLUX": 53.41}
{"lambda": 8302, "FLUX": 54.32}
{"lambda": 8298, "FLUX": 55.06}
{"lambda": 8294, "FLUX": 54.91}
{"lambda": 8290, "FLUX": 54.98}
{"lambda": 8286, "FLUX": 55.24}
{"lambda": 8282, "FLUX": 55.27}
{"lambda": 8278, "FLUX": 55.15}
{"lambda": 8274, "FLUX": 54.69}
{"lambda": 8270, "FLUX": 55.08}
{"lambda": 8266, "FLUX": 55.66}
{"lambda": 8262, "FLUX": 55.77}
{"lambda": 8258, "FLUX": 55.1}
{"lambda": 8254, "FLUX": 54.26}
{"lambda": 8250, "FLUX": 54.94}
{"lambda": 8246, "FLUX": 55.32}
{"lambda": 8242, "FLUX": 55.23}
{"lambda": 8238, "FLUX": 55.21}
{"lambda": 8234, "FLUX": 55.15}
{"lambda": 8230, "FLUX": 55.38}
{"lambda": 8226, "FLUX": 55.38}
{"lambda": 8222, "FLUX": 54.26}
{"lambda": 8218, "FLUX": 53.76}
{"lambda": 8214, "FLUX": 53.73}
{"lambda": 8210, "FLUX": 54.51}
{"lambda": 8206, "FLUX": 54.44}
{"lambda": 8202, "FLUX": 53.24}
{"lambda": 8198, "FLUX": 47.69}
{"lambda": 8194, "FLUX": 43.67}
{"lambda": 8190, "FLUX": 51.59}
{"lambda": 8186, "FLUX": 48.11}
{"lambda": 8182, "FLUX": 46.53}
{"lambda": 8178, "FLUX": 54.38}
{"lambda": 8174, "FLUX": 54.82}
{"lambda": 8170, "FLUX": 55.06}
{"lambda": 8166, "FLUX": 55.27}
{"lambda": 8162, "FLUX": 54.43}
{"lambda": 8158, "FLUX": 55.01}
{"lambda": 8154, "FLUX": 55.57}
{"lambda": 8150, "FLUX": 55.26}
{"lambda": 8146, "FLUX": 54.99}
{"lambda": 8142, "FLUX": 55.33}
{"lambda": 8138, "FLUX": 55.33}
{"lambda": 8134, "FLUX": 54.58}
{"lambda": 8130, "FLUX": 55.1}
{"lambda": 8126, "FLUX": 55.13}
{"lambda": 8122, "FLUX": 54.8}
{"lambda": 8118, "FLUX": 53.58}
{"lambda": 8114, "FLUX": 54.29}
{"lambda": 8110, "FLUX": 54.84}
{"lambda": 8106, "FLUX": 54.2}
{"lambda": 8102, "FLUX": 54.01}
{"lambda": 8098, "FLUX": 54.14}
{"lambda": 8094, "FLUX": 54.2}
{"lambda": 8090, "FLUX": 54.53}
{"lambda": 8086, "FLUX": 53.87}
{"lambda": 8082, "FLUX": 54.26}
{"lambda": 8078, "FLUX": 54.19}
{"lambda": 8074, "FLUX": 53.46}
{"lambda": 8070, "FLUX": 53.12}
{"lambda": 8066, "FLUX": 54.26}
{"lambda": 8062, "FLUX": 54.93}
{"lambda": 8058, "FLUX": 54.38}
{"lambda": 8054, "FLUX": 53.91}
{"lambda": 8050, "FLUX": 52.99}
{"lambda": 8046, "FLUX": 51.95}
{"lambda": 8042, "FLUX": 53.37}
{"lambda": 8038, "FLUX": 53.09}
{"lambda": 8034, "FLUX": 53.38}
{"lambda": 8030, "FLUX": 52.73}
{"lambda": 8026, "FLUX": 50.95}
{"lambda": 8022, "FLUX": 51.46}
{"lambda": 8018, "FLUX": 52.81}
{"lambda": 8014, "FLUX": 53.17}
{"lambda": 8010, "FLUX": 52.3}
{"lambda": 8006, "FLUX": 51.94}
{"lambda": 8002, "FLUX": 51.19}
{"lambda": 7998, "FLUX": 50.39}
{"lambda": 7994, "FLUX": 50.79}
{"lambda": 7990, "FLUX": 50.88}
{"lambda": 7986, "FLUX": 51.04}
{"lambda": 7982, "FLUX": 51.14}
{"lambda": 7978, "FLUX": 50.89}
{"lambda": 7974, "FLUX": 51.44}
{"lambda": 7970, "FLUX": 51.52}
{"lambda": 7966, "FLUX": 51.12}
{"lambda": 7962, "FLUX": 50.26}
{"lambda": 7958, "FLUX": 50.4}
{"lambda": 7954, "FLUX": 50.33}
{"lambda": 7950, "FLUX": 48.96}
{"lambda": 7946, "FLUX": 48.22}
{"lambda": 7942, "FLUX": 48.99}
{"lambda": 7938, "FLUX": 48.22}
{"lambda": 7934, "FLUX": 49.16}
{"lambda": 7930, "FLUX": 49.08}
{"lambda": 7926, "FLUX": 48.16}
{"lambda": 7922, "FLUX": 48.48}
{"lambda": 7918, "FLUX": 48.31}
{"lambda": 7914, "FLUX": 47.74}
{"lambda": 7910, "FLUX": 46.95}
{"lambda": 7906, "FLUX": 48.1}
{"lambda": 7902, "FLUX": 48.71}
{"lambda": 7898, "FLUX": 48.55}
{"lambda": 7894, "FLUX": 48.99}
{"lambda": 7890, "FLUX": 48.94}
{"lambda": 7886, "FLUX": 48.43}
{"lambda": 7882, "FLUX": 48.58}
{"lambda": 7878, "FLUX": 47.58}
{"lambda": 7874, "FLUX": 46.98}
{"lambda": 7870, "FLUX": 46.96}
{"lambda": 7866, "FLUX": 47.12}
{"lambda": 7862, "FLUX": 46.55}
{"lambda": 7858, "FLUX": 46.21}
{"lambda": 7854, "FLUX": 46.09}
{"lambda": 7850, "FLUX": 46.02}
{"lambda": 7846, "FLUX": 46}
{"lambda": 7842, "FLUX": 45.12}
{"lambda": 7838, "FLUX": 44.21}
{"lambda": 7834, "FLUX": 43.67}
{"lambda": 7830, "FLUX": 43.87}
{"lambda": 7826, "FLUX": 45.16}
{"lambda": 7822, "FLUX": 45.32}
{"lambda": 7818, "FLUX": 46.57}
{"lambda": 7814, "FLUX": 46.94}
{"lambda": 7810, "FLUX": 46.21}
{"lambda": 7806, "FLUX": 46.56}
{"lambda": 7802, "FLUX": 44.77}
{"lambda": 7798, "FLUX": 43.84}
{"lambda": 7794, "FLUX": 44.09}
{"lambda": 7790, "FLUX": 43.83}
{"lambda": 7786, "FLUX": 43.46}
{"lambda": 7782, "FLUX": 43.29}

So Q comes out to 1.15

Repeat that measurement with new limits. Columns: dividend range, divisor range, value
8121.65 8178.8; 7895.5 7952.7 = 1.14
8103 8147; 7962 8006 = 1.07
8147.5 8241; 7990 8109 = 1.00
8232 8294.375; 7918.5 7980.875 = 1.11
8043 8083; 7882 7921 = 1.11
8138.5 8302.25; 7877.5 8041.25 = 1.08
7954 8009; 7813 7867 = 1.12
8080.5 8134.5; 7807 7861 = 1.19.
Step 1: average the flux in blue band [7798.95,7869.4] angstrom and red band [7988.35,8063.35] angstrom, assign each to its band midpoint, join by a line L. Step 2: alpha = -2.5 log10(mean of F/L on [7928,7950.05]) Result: 0.01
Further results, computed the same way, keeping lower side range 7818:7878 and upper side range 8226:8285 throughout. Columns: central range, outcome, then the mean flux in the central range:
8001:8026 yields -0.05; 52.1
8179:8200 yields 0.12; 47.8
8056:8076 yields -0.07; 54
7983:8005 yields -0.04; 50.9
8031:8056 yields -0.06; 53.1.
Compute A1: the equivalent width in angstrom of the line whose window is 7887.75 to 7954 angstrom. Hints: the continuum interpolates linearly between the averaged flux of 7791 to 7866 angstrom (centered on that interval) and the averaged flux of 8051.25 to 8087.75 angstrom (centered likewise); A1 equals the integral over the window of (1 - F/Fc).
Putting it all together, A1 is 0.3 angstrom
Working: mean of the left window 45.4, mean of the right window 54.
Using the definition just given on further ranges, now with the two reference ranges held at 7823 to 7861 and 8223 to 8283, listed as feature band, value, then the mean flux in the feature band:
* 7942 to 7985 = -2.00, 50.4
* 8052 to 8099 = -3.01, 54.1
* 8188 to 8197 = 1.01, 47.6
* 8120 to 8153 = -1.73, 55.1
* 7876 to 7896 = -0.97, 48.5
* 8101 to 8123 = -1.08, 54.3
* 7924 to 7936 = -0.37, 48.8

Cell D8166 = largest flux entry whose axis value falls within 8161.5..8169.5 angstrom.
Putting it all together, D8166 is 55.27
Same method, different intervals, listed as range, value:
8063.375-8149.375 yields 55.33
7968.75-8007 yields 51.94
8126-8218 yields 55.57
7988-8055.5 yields 53.91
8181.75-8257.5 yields 55.38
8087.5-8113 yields 54.84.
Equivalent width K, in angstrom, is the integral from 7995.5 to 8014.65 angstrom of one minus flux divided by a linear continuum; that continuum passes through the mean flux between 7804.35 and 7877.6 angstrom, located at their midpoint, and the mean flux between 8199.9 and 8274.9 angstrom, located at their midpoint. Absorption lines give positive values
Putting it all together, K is -0.8 angstrom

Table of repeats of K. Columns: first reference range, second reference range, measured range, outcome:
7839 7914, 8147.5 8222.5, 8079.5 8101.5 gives -1.36 angstrom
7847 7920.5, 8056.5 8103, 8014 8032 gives 0.03 angstrom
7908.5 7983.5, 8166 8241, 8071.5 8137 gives -3.66 angstrom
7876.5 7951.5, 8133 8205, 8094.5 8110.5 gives -0.79 angstrom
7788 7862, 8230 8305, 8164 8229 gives 1.42 angstrom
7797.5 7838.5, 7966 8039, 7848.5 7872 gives 0.12 angstrom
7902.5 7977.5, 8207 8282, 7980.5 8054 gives -1.98 angstrom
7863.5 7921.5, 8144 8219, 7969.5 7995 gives -0.84 angstrom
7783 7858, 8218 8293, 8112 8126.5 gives -0.68 angstrom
